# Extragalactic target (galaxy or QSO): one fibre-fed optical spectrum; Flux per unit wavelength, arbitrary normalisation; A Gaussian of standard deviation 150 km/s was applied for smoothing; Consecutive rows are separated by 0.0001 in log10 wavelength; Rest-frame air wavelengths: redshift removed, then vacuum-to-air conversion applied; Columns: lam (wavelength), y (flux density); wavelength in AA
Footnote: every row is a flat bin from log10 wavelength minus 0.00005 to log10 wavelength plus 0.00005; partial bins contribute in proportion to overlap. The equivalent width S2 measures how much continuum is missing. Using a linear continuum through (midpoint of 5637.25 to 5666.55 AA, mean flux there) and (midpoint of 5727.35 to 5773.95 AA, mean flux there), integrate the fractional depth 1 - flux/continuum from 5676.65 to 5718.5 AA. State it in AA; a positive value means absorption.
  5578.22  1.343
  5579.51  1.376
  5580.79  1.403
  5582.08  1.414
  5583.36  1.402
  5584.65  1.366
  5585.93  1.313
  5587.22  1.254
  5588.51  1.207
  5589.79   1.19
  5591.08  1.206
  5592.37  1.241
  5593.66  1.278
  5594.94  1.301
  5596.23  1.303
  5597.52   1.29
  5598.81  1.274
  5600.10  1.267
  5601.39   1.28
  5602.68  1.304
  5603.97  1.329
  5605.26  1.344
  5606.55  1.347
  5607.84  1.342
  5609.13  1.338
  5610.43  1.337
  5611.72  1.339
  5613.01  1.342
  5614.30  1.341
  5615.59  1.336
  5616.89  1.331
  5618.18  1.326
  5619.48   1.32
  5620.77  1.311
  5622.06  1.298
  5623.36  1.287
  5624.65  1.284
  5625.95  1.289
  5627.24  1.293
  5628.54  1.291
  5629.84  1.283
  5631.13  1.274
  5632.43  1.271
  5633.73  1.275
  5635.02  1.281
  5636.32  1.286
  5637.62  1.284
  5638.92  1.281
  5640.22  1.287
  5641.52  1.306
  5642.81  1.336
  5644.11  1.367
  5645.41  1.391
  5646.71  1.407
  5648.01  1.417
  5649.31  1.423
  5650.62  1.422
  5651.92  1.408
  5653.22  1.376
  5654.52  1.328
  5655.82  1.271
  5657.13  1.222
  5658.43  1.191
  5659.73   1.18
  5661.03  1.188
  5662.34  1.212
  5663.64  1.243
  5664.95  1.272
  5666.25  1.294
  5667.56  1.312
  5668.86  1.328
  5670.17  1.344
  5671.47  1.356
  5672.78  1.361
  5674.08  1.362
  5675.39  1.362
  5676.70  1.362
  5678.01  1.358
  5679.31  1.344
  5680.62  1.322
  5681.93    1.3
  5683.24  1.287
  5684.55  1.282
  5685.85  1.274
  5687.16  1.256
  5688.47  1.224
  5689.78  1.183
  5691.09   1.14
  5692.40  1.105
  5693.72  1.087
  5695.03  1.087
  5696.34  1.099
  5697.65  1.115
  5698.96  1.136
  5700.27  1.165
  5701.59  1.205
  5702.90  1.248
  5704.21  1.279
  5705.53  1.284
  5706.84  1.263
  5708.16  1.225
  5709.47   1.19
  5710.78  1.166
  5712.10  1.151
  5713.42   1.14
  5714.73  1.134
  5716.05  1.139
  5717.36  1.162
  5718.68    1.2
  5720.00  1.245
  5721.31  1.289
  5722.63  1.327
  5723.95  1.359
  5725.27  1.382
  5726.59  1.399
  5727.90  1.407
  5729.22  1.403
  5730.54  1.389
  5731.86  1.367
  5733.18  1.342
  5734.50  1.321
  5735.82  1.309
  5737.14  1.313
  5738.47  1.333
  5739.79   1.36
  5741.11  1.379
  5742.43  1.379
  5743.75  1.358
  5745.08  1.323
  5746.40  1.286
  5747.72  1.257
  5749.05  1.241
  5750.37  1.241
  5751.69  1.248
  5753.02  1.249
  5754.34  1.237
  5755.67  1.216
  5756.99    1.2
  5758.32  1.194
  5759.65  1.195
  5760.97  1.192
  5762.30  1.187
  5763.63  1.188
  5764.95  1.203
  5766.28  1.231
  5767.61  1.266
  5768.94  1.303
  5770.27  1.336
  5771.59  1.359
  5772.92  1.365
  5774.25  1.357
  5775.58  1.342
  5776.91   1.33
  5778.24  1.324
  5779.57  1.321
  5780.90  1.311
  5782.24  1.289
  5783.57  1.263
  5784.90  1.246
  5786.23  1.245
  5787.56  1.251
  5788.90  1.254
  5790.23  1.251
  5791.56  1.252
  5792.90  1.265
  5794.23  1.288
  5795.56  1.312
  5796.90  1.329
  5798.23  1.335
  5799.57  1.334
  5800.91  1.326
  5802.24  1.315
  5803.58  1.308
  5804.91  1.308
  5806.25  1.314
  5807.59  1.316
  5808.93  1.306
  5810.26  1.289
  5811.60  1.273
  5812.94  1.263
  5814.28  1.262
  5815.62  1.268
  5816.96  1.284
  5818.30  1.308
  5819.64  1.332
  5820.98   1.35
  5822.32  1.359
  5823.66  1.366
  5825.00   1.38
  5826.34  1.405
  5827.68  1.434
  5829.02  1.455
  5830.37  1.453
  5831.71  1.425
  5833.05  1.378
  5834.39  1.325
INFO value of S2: 3.01 AA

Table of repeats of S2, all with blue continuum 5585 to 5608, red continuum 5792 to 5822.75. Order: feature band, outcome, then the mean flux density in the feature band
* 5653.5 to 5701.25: 1.53 AA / 1.25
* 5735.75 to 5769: 0.91 AA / 1.26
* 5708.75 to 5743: 0.12 AA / 1.29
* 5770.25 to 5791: 0.01 AA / 1.3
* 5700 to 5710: 0.45 AA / 1.23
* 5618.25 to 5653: -0.99 AA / 1.32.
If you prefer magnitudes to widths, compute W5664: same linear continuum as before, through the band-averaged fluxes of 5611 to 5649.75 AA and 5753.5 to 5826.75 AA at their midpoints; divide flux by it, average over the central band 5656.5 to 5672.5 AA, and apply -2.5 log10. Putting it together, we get 0.040 mag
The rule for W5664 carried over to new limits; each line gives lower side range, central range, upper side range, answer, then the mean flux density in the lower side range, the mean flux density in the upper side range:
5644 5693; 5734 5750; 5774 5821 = -0.02 mag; 1.3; 1.3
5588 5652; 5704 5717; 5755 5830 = 0.10 mag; 1.31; 1.3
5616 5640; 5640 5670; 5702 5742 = -0.02 mag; 1.29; 1.28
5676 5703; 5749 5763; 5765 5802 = 0.05 mag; 1.22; 1.3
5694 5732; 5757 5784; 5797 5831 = 0.01 mag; 1.24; 1.33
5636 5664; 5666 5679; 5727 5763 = -0.03 mag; 1.31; 1.29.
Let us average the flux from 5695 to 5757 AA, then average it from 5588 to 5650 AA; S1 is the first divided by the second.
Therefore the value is 0.97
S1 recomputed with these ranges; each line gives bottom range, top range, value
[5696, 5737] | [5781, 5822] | 1.03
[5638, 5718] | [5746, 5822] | 1.01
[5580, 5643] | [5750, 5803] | 0.98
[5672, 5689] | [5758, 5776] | 0.96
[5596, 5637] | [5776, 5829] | 1.00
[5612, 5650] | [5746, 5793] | 0.96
